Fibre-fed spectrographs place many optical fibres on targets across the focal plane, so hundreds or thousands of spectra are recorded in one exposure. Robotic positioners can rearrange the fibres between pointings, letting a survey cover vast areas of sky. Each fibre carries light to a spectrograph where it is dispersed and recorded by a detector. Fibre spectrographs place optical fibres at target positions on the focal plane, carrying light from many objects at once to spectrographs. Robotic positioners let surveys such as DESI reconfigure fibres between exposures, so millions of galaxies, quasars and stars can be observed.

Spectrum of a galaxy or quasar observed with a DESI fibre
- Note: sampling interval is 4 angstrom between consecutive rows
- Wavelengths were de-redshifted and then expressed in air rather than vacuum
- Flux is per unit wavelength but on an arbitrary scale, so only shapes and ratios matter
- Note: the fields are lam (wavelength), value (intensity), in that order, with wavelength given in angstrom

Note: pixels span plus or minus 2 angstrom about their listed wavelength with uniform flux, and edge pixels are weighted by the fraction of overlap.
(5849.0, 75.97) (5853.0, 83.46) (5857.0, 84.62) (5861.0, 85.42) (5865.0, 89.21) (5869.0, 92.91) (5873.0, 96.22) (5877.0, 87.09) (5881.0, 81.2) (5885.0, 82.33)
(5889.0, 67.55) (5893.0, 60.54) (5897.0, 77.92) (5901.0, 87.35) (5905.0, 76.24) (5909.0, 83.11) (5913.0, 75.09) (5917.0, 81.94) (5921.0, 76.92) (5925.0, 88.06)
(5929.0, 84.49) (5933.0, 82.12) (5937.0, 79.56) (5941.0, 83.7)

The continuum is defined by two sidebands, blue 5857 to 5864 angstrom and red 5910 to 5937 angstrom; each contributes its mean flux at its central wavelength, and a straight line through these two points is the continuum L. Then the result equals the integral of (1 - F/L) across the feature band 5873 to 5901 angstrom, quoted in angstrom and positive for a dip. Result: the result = 1.9 angstrom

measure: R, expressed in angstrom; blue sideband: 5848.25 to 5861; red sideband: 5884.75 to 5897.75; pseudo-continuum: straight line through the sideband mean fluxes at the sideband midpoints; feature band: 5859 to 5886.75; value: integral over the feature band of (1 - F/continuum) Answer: -4.2 angstrom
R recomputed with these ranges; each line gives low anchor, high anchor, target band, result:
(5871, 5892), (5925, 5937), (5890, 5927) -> 2.0 angstrom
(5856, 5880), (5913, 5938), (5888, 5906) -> 2.4 angstrom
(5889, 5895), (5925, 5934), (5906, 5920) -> -0.9 angstrom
